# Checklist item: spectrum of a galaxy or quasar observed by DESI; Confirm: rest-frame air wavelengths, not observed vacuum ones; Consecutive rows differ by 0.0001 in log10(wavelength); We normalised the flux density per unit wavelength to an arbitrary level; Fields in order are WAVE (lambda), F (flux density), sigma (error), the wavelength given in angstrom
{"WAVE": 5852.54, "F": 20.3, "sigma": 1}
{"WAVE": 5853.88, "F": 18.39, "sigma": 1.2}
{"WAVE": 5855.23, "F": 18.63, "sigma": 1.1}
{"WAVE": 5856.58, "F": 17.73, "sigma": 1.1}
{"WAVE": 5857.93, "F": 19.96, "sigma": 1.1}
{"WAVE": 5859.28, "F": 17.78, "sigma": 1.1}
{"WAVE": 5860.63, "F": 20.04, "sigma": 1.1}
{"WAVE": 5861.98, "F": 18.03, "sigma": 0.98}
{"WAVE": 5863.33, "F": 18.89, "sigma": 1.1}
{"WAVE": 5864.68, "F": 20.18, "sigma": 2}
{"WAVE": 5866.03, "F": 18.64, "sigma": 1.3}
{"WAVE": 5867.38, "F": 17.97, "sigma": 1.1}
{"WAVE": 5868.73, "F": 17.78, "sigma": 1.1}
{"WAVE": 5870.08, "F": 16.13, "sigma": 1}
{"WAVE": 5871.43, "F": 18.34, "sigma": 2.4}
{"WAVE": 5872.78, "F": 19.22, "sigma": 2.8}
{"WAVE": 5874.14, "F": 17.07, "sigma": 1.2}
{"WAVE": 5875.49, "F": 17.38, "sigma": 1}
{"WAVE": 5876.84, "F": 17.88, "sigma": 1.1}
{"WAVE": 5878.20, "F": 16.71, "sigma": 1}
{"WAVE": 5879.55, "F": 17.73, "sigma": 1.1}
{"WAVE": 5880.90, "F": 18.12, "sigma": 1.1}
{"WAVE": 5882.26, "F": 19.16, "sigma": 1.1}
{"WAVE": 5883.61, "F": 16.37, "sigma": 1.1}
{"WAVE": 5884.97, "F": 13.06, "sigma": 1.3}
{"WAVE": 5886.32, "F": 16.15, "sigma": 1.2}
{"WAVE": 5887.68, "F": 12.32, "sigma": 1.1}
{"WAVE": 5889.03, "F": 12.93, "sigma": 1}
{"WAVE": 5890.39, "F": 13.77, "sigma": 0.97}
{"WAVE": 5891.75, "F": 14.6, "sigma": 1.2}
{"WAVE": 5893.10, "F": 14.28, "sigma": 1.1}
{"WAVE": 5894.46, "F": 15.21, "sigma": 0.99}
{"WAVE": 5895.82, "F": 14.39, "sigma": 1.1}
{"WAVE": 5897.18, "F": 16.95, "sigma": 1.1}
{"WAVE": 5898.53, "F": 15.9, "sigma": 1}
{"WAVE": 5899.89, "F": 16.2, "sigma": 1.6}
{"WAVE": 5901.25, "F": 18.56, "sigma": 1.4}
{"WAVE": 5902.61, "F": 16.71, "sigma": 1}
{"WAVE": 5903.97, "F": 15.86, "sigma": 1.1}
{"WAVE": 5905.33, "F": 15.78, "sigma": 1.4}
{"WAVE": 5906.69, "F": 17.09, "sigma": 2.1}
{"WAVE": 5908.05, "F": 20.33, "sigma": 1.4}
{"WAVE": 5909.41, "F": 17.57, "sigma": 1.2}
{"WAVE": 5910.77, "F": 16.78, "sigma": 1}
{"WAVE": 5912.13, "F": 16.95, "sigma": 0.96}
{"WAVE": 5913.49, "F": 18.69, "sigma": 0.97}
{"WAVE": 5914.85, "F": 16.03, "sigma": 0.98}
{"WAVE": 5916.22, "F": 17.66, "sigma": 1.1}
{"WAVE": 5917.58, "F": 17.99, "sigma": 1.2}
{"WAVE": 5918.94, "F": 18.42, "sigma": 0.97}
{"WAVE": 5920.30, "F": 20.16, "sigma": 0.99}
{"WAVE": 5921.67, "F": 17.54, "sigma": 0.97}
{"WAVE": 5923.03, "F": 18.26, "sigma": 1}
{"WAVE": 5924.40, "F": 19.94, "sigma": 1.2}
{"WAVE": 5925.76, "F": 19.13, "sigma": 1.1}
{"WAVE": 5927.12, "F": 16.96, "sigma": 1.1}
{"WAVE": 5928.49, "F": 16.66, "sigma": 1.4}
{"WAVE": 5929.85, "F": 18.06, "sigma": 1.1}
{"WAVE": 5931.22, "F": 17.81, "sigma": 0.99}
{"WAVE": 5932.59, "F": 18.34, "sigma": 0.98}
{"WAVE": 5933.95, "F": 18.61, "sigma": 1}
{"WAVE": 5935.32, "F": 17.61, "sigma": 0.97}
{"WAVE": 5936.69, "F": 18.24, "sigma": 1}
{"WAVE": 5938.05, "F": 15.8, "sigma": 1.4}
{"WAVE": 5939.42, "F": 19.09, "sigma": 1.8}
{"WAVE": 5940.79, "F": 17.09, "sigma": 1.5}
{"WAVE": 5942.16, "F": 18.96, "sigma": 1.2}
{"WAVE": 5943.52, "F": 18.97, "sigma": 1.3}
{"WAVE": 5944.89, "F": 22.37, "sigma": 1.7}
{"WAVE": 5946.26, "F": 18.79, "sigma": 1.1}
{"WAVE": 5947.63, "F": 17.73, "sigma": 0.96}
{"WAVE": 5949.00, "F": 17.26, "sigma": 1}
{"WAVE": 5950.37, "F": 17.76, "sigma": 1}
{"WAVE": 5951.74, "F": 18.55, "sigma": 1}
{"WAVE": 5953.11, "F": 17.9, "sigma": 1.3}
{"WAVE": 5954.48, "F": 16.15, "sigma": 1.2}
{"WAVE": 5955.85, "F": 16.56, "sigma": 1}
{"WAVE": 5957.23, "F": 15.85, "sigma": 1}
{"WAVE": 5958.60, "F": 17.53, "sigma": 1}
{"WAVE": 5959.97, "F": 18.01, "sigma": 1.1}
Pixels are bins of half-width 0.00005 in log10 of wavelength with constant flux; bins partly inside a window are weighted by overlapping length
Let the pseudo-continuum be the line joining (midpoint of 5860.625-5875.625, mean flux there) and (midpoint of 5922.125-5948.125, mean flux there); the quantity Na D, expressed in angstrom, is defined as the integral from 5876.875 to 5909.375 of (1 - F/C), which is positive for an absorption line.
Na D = 3.9 angstrom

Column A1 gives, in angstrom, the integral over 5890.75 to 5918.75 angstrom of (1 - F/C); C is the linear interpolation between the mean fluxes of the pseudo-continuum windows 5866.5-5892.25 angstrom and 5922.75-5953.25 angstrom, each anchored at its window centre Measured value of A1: 1.0 angstrom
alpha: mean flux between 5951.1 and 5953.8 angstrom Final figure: 18.2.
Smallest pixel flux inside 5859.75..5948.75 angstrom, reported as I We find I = 12.32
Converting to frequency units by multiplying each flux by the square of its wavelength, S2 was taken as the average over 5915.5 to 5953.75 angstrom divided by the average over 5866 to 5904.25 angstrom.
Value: 1.14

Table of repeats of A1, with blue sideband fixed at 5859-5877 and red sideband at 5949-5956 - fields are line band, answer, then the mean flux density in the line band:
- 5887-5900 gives 2.5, 14.6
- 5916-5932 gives -0.5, 18.2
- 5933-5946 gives -0.7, 18.5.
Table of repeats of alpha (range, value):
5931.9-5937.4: 18.2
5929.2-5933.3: 18.1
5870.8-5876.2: 18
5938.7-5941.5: 18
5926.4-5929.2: 16.9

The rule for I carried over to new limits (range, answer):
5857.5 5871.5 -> 16.13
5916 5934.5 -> 16.66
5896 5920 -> 15.78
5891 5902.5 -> 14.28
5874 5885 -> 13.06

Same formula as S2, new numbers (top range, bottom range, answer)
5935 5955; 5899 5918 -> 1.07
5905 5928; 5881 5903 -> 1.17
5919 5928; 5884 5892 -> 1.36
